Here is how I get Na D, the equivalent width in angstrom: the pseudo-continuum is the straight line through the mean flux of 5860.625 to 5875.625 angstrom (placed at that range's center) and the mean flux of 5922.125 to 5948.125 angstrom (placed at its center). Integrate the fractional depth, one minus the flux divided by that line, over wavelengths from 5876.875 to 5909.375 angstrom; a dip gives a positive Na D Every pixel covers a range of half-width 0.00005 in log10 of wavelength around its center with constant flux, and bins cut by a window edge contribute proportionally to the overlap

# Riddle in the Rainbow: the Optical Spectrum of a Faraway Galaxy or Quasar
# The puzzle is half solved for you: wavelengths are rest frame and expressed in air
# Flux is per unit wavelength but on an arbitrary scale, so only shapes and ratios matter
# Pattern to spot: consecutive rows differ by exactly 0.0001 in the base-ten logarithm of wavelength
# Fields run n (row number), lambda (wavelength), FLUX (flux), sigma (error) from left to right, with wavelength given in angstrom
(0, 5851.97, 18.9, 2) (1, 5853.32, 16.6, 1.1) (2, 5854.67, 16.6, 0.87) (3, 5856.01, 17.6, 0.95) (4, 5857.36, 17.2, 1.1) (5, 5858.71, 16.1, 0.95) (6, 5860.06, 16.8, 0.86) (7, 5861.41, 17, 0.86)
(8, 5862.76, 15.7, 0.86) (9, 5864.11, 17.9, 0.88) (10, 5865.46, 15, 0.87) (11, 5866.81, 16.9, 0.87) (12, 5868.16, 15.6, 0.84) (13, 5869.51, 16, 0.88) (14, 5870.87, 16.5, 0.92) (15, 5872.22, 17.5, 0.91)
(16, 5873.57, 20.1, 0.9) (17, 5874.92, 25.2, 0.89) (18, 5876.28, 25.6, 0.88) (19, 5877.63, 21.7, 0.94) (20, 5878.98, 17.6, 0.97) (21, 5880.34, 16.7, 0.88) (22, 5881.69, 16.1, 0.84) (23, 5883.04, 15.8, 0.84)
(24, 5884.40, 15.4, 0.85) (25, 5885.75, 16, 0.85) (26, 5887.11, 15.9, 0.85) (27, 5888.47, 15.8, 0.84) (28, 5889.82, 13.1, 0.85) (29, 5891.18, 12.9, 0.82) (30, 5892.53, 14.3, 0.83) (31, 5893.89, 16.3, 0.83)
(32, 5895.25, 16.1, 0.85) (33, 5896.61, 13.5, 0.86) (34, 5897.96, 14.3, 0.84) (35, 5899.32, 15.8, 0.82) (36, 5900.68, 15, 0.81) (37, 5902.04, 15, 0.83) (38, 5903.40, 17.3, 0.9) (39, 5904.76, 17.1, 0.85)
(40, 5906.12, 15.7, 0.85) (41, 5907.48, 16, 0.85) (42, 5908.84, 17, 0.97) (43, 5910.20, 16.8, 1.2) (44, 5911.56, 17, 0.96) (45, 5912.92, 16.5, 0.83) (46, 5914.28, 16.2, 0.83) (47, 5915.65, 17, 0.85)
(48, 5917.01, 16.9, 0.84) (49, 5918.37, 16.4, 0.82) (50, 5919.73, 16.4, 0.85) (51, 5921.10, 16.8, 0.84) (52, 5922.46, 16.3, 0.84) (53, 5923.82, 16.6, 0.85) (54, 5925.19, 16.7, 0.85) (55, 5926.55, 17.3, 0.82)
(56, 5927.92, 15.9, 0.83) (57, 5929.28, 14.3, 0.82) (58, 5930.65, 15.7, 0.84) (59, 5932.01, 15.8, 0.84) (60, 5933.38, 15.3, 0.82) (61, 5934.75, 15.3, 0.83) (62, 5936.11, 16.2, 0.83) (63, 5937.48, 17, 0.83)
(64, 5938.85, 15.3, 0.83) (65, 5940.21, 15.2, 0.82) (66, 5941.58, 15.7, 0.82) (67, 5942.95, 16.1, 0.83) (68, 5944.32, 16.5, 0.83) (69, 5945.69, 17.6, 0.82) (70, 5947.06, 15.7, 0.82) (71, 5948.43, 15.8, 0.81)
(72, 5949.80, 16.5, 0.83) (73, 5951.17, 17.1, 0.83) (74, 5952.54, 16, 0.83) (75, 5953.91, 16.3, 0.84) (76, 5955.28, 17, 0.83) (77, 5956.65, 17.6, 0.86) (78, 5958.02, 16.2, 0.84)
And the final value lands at 2.2 angstrom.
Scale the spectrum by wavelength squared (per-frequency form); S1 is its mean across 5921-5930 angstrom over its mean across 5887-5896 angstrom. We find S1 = 1.11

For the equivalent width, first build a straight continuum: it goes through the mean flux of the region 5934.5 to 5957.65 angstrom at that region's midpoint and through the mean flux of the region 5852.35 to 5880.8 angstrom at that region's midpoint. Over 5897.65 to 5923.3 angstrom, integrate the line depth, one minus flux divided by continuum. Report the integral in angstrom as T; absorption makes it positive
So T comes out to 1.1 angstrom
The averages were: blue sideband 17.9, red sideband 16.3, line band 16.3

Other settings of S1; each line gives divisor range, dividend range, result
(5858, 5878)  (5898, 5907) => 0.88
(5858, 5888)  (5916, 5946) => 0.94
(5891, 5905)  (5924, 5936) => 1.05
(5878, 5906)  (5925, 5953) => 1.05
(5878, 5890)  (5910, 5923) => 1.05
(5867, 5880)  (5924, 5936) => 0.83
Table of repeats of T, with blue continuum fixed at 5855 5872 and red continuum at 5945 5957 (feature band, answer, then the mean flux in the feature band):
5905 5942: 0.8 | 16.2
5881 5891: 0.8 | 15.3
